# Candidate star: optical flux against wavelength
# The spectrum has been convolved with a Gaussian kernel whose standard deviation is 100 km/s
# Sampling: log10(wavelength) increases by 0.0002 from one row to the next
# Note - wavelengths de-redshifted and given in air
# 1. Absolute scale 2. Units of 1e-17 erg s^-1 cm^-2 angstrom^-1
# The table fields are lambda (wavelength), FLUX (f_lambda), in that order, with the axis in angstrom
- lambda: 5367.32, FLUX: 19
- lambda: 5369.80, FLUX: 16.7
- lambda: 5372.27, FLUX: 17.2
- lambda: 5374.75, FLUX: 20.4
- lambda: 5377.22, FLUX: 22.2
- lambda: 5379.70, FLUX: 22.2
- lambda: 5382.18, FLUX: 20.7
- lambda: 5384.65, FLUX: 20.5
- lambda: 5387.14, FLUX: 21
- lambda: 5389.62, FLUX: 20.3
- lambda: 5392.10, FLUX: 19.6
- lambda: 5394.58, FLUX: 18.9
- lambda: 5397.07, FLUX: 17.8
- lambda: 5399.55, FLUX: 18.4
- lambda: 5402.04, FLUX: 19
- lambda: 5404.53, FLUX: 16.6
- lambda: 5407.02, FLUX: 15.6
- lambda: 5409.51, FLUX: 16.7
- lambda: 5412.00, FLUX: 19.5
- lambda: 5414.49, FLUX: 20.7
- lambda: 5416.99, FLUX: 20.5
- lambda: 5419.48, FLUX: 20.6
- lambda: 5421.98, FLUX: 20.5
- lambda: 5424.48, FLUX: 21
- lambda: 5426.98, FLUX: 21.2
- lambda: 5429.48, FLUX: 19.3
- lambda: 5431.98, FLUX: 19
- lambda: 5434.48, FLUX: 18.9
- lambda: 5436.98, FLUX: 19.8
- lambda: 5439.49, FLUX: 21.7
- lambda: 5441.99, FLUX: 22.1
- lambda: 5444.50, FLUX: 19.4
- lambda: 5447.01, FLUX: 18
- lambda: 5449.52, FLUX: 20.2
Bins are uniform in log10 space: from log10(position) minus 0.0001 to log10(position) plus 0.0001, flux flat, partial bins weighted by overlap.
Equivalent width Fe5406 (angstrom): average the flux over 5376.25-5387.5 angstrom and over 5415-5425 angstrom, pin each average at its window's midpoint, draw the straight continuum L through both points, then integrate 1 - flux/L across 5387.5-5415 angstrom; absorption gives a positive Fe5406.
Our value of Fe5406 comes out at 3.3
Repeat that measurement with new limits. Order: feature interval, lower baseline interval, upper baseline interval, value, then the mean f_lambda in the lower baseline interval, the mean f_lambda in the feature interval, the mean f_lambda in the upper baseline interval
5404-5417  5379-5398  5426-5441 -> 1.2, 20.1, 18.1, 20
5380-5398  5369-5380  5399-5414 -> -1.1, 19.7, 20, 17.8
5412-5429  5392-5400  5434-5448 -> -1.0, 18.6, 20.6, 20.1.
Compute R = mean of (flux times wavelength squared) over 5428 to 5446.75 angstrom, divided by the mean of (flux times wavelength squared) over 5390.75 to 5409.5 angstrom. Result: 1.1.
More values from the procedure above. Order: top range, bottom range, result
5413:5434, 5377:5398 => 1.01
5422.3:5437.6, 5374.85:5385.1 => 0.95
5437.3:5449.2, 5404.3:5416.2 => 1.14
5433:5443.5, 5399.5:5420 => 1.12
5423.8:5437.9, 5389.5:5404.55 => 1.07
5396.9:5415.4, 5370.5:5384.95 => 0.89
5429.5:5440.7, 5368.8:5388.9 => 1.00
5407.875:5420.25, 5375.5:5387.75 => 0.92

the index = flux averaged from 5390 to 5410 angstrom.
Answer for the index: 18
